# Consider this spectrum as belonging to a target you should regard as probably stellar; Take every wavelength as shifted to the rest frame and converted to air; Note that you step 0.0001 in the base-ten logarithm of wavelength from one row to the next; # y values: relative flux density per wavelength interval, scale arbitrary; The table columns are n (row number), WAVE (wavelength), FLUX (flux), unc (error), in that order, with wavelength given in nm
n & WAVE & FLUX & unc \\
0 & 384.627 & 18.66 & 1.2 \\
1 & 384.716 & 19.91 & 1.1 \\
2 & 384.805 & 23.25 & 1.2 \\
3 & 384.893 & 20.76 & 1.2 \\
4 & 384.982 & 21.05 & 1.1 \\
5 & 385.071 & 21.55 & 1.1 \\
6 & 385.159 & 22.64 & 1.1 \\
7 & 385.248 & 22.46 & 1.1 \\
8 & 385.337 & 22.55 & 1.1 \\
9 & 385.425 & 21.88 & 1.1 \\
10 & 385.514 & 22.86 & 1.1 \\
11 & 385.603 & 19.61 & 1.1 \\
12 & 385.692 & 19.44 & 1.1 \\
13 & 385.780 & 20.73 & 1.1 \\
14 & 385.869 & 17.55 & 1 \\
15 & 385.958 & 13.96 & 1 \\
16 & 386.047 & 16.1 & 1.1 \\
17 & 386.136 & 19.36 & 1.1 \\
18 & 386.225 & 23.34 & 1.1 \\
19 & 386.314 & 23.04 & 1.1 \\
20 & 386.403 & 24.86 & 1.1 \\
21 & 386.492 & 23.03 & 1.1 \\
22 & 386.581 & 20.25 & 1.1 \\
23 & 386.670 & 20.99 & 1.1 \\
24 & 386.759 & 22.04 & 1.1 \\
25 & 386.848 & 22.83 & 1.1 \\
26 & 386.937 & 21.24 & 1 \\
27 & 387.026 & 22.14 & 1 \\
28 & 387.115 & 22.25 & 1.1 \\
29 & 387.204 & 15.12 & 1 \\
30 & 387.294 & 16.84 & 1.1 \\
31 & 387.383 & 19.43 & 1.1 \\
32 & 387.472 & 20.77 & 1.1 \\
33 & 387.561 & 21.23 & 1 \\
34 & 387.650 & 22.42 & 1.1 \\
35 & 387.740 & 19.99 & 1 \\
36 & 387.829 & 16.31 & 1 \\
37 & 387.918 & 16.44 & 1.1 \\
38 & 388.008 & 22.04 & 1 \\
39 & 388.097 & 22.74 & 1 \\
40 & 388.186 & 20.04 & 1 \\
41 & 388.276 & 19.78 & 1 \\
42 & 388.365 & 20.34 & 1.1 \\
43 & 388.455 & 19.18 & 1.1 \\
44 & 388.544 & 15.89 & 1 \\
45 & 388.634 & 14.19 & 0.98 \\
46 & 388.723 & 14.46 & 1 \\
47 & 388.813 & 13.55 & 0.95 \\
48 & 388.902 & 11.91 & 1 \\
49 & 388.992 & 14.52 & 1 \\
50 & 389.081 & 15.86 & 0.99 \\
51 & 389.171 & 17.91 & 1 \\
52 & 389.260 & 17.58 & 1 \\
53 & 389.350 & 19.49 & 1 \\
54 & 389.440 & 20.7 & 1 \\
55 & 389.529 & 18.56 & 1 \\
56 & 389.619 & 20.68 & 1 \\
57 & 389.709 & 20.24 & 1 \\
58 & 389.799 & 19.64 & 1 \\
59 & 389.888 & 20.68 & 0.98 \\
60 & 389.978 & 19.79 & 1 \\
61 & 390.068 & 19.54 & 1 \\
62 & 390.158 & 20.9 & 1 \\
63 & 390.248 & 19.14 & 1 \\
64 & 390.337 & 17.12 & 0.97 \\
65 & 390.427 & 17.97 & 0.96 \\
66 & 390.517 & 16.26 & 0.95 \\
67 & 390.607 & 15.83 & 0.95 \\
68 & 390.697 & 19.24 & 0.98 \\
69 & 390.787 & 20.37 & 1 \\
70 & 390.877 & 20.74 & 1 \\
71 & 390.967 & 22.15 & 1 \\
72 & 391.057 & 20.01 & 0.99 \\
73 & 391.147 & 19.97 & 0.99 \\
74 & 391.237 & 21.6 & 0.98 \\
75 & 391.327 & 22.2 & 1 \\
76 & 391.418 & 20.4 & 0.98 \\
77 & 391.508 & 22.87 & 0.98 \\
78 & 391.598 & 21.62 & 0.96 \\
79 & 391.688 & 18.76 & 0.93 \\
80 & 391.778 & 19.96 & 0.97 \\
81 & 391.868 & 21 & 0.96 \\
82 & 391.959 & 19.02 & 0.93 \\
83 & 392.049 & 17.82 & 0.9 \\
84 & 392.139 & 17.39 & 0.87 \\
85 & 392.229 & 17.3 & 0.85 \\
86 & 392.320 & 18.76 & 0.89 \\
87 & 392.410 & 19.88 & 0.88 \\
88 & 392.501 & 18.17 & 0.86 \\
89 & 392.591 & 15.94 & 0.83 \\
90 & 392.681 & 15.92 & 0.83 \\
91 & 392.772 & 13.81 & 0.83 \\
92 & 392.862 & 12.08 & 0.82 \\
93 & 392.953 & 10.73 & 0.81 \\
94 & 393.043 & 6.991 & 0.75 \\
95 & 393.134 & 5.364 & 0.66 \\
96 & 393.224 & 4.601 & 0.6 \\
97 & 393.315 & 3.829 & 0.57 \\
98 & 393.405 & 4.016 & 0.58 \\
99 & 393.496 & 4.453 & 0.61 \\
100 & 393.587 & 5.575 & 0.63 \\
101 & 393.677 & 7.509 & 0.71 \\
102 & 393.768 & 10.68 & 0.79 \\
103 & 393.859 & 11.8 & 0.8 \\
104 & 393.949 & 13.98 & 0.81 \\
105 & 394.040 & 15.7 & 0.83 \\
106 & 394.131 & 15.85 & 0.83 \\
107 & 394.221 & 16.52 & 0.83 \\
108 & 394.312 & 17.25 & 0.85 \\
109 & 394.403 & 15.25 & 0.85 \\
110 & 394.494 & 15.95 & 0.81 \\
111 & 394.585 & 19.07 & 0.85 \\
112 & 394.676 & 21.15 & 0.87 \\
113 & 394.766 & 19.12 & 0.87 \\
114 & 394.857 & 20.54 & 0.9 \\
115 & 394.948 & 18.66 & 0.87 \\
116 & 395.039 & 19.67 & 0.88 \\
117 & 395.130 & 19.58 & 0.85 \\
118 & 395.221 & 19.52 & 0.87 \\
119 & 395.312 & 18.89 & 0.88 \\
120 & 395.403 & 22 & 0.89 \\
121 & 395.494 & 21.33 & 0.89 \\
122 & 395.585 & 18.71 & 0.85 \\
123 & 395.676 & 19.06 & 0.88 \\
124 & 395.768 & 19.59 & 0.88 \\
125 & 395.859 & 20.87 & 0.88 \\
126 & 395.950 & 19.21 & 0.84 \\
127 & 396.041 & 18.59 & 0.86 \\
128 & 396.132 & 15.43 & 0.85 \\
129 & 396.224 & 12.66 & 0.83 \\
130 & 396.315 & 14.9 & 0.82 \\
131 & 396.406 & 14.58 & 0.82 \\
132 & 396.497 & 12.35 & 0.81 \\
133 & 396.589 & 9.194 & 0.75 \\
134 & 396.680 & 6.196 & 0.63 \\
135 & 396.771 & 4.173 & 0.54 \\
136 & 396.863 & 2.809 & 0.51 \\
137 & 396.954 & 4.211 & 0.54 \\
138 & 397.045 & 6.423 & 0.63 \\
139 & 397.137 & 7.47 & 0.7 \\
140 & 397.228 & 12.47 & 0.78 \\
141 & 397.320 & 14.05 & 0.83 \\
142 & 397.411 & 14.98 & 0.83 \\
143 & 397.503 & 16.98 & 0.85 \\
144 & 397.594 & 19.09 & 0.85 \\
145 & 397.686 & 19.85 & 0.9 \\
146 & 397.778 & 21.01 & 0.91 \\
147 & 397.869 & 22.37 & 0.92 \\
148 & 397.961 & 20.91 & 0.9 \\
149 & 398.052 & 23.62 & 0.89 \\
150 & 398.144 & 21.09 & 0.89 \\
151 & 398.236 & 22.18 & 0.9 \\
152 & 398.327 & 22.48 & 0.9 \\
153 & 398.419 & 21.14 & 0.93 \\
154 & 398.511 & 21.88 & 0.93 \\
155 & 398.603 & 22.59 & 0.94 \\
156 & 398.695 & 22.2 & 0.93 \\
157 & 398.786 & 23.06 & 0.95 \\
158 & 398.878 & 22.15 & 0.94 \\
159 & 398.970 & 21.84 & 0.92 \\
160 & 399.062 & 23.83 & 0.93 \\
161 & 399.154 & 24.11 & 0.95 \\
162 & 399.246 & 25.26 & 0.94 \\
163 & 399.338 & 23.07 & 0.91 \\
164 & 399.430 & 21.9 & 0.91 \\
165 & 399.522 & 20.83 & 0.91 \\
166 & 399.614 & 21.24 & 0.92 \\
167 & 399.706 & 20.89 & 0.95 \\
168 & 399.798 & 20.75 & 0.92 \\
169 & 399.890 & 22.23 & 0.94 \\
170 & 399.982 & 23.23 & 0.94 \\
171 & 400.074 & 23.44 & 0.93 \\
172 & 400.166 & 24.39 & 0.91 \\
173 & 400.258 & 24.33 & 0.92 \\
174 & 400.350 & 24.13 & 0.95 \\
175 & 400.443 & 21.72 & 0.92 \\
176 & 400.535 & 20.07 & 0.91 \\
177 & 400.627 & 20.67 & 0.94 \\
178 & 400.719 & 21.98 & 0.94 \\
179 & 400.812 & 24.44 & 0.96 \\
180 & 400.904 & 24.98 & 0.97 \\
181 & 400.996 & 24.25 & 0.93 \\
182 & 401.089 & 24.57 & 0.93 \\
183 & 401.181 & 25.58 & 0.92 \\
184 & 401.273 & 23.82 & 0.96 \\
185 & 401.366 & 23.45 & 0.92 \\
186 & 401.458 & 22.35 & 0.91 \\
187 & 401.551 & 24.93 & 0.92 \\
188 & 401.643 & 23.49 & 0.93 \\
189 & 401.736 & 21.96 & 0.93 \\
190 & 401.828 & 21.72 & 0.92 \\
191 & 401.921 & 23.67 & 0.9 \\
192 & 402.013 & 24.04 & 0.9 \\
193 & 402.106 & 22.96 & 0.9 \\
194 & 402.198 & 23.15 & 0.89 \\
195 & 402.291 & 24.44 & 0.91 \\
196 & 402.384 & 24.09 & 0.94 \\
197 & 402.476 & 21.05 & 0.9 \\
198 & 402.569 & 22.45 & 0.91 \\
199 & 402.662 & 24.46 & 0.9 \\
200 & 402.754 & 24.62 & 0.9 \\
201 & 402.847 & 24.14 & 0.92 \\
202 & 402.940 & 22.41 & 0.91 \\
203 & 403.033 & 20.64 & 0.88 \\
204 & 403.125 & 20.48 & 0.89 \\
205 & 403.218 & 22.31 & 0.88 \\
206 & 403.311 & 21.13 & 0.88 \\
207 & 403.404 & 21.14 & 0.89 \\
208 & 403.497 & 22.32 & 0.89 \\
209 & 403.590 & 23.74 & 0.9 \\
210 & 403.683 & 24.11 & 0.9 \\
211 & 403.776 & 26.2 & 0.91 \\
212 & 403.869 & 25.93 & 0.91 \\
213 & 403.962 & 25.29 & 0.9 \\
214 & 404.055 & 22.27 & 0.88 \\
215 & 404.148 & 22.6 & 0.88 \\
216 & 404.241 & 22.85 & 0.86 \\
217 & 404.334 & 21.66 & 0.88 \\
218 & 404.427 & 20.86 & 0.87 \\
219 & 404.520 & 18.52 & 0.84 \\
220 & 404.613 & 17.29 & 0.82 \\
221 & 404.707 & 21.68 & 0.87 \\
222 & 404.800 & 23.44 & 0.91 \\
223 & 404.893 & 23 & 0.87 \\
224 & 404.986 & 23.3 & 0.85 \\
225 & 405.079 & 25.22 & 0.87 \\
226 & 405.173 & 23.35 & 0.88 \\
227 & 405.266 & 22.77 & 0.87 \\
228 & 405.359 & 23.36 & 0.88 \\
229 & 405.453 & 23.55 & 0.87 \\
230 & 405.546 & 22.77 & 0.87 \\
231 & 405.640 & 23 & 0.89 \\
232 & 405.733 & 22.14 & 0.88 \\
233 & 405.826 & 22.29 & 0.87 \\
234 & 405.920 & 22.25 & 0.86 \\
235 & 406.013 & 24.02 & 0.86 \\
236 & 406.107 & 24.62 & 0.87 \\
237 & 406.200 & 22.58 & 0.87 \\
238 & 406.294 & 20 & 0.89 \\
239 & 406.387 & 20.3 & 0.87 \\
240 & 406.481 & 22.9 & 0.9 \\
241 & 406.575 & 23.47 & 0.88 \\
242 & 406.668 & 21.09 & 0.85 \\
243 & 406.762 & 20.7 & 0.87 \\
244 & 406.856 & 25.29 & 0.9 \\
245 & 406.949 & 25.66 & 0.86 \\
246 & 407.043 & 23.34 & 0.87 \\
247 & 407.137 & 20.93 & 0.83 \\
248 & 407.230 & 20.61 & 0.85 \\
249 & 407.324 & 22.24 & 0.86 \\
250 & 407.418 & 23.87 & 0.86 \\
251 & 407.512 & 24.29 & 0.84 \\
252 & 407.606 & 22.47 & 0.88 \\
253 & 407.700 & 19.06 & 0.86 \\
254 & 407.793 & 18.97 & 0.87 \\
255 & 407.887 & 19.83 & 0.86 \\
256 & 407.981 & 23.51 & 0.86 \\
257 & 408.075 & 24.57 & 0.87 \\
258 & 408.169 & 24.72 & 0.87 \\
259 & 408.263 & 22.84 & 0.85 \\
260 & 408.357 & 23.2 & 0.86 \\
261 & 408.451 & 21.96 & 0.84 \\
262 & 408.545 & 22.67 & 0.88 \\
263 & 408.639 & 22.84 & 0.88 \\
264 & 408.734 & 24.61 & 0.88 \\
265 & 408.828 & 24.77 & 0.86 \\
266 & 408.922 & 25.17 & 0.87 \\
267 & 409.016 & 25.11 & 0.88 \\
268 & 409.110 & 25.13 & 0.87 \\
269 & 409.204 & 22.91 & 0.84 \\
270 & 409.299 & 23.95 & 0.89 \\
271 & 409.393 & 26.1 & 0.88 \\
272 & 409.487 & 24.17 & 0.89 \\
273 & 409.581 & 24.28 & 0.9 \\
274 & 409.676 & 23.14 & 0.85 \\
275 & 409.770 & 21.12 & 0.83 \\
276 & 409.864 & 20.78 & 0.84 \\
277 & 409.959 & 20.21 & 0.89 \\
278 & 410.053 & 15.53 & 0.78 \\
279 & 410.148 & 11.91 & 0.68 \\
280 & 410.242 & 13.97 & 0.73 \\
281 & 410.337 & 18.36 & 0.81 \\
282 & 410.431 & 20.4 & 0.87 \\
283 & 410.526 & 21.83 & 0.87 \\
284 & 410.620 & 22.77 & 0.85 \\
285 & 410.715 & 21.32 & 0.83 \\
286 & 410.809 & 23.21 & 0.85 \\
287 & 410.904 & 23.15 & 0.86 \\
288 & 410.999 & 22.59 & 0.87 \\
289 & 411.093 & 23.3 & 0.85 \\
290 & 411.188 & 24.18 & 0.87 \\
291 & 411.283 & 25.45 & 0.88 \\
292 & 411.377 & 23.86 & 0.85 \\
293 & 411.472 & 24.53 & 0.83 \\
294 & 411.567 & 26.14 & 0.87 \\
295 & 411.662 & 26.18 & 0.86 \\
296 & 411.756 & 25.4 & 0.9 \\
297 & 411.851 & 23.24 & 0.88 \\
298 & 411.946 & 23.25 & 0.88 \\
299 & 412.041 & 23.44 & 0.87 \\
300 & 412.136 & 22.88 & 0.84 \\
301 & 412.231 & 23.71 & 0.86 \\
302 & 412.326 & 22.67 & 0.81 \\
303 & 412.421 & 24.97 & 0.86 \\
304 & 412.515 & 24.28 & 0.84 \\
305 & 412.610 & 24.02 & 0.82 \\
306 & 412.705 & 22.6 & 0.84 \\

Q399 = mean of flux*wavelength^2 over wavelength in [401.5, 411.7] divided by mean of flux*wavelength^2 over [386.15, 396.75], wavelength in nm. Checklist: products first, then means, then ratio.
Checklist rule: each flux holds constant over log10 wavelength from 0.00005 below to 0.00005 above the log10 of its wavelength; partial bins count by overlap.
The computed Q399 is 1.40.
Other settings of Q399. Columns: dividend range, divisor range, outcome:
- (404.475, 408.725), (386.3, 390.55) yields 1.28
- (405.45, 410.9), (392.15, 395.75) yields 1.61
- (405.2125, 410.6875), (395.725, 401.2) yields 1.22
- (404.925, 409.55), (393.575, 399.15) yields 1.44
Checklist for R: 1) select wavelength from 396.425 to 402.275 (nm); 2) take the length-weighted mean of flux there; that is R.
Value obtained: 20.1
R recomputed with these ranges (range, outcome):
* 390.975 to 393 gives 18.5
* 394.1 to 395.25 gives 18.3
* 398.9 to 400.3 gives 22.7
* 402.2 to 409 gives 22.7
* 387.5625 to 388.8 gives 18.7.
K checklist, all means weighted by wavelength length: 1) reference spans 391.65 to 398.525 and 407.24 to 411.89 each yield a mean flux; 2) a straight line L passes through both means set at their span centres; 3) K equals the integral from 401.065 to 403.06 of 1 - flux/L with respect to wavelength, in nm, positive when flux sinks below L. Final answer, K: -0.48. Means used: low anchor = 15.4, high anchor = 22.5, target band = 23.4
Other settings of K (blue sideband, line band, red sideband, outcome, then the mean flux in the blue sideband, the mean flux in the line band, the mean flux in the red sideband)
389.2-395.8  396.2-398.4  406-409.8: 0.52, 17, 14.5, 23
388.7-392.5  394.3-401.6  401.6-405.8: 0.62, 18.9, 19.4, 22.8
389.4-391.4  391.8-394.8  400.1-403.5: 0.99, 19.7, 13.7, 23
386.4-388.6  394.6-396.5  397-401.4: 0.21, 20.2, 18.6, 21.2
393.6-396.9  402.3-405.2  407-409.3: -0.32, 15.7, 22.7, 22.9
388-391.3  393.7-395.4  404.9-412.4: 0.22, 18.7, 17.2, 22.7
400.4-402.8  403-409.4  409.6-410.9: -0.41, 23.3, 22.8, 19.8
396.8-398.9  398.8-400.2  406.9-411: -0.34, 17.5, 22.6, 22.1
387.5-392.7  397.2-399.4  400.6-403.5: 0.08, 18.9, 21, 23.1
